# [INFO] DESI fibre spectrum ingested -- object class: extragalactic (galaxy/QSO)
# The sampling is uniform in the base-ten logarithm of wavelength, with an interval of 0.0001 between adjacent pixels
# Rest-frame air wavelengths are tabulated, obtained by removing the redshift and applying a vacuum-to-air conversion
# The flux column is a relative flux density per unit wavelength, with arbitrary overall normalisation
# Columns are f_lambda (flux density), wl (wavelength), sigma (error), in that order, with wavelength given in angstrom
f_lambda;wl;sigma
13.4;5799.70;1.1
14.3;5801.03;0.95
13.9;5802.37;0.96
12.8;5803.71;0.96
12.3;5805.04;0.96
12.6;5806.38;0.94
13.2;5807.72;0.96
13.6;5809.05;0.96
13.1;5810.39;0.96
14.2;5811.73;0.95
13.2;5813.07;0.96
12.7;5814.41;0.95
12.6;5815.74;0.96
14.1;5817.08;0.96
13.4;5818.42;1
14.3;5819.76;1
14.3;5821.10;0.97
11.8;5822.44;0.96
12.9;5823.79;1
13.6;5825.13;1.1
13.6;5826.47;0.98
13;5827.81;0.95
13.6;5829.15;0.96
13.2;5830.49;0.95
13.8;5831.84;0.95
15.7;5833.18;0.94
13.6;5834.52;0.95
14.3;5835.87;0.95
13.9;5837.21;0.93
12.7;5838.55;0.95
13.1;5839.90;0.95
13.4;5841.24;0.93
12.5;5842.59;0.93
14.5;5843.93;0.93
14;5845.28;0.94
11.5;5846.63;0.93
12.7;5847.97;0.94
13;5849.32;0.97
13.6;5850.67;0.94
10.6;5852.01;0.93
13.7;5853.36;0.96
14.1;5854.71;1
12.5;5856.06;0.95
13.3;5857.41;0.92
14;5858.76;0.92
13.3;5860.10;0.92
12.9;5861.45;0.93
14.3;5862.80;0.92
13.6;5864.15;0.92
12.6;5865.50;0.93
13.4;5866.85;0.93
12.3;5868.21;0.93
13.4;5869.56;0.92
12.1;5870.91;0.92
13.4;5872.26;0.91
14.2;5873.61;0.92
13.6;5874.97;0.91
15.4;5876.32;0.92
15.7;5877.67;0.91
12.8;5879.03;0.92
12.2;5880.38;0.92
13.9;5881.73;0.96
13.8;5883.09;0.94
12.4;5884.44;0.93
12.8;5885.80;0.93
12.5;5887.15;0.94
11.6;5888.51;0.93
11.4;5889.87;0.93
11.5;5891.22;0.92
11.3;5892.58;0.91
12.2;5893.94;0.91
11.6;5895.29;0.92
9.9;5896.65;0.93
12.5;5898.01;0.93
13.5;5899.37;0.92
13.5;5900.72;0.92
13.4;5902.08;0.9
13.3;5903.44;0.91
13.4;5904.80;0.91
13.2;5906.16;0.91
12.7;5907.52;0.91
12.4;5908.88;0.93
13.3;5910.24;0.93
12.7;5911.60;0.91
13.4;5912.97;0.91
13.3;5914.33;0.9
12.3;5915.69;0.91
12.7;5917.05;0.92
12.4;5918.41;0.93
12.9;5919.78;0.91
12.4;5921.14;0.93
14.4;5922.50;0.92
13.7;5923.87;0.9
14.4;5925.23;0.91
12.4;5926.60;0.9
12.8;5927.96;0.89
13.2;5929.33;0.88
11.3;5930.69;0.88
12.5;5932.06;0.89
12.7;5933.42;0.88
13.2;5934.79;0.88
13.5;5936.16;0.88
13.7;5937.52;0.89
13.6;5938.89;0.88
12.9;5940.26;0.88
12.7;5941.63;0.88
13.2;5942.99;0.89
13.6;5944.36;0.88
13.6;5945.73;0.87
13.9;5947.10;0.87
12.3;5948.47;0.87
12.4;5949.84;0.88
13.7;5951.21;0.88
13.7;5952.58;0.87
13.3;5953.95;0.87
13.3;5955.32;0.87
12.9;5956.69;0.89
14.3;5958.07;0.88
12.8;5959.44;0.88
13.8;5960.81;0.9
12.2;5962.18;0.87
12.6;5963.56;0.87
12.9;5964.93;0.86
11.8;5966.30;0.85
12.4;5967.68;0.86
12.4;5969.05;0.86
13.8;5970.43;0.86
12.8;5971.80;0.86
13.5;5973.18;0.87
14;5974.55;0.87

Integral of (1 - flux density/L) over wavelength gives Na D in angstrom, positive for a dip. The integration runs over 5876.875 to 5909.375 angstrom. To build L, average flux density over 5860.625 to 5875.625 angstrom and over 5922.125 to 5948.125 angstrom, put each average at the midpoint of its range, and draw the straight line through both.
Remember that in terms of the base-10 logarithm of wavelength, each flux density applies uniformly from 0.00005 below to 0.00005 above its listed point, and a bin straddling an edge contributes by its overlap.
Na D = 1.4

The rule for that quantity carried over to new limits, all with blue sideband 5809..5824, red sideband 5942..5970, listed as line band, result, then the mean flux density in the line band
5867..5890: 0.0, 13.2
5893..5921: 1.0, 12.7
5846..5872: 0.5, 13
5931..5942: 0.0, 13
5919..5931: 0.0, 13.1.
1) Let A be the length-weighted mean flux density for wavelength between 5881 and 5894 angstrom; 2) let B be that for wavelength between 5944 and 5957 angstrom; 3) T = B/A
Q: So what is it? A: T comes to 1.1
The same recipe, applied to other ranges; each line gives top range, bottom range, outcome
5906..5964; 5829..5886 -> 0.98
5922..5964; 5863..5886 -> 0.98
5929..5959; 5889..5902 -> 1.10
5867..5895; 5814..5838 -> 0.95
